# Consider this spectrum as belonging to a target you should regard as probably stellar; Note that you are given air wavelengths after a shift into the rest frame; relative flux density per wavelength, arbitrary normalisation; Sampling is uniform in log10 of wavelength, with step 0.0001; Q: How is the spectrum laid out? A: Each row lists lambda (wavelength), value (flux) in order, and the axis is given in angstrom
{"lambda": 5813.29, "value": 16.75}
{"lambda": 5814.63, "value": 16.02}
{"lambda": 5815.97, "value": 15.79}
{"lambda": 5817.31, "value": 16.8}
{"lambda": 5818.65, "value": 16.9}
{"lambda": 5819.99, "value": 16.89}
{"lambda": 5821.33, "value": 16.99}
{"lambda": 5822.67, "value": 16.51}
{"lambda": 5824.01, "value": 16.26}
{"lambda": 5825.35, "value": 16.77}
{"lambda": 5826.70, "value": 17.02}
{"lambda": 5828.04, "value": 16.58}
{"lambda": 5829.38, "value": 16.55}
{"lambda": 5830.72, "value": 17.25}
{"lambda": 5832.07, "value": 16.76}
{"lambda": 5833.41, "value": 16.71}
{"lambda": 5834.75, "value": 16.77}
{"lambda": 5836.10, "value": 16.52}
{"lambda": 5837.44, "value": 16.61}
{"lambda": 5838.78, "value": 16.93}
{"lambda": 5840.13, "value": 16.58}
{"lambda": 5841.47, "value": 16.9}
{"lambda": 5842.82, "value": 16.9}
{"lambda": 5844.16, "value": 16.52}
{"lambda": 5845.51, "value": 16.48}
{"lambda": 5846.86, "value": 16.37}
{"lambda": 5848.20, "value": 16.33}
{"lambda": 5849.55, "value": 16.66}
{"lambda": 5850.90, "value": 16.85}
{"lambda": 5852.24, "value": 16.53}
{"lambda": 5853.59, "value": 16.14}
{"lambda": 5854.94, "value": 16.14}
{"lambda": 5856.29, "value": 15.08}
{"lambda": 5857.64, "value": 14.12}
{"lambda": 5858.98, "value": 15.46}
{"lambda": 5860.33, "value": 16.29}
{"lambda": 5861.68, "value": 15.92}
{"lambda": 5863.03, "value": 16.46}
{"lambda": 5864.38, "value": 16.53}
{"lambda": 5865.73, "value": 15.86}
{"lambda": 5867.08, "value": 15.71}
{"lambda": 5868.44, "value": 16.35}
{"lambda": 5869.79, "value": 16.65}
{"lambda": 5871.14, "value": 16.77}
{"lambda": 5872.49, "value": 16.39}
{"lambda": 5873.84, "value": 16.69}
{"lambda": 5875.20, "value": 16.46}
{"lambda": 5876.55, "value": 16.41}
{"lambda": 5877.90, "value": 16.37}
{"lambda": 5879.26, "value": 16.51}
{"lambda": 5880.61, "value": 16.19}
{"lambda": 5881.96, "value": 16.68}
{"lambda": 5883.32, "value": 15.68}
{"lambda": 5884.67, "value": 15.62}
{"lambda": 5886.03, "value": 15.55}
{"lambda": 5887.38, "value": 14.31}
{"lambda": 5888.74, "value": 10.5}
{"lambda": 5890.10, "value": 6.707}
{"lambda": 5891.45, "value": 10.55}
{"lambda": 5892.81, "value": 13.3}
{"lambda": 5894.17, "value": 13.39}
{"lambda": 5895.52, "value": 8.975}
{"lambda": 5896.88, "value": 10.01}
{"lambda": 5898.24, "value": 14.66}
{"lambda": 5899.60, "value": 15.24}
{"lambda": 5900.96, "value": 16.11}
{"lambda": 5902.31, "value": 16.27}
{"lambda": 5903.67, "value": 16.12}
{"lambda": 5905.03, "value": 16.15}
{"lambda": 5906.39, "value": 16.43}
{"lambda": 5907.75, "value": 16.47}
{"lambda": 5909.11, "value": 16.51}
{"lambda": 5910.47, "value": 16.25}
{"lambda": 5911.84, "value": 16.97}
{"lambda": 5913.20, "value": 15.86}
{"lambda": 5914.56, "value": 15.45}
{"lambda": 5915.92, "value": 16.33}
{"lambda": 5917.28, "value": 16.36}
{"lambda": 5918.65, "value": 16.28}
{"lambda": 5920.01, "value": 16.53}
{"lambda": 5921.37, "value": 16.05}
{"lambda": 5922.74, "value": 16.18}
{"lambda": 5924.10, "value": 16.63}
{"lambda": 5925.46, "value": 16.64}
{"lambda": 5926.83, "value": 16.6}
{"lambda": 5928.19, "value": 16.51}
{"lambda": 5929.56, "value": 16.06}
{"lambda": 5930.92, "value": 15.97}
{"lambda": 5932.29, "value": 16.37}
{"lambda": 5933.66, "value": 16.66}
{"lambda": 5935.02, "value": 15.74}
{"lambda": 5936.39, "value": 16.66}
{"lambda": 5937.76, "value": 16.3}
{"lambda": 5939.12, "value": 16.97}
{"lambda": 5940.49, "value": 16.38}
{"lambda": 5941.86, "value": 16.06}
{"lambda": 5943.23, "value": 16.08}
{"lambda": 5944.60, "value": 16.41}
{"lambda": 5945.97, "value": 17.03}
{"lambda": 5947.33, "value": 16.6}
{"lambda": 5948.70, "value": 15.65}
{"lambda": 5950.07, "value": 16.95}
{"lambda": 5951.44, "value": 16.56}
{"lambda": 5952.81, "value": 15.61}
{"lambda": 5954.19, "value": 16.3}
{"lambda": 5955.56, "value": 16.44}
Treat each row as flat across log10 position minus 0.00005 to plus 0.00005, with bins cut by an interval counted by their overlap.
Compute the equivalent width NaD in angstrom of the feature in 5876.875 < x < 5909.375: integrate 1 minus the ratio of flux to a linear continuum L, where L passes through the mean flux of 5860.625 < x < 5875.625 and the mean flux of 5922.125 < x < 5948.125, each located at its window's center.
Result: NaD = 4.0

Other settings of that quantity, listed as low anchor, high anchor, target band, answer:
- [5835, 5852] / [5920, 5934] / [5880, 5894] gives 2.55 angstrom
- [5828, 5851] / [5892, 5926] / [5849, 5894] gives 2.09 angstrom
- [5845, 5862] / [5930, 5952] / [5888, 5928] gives 3.52 angstrom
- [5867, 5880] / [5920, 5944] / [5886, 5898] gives 3.69 angstrom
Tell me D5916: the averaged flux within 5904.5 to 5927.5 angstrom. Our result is 16.3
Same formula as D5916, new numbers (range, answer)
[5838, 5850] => 16.6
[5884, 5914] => 14.2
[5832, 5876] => 16.3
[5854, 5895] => 15.1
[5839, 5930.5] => 15.6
